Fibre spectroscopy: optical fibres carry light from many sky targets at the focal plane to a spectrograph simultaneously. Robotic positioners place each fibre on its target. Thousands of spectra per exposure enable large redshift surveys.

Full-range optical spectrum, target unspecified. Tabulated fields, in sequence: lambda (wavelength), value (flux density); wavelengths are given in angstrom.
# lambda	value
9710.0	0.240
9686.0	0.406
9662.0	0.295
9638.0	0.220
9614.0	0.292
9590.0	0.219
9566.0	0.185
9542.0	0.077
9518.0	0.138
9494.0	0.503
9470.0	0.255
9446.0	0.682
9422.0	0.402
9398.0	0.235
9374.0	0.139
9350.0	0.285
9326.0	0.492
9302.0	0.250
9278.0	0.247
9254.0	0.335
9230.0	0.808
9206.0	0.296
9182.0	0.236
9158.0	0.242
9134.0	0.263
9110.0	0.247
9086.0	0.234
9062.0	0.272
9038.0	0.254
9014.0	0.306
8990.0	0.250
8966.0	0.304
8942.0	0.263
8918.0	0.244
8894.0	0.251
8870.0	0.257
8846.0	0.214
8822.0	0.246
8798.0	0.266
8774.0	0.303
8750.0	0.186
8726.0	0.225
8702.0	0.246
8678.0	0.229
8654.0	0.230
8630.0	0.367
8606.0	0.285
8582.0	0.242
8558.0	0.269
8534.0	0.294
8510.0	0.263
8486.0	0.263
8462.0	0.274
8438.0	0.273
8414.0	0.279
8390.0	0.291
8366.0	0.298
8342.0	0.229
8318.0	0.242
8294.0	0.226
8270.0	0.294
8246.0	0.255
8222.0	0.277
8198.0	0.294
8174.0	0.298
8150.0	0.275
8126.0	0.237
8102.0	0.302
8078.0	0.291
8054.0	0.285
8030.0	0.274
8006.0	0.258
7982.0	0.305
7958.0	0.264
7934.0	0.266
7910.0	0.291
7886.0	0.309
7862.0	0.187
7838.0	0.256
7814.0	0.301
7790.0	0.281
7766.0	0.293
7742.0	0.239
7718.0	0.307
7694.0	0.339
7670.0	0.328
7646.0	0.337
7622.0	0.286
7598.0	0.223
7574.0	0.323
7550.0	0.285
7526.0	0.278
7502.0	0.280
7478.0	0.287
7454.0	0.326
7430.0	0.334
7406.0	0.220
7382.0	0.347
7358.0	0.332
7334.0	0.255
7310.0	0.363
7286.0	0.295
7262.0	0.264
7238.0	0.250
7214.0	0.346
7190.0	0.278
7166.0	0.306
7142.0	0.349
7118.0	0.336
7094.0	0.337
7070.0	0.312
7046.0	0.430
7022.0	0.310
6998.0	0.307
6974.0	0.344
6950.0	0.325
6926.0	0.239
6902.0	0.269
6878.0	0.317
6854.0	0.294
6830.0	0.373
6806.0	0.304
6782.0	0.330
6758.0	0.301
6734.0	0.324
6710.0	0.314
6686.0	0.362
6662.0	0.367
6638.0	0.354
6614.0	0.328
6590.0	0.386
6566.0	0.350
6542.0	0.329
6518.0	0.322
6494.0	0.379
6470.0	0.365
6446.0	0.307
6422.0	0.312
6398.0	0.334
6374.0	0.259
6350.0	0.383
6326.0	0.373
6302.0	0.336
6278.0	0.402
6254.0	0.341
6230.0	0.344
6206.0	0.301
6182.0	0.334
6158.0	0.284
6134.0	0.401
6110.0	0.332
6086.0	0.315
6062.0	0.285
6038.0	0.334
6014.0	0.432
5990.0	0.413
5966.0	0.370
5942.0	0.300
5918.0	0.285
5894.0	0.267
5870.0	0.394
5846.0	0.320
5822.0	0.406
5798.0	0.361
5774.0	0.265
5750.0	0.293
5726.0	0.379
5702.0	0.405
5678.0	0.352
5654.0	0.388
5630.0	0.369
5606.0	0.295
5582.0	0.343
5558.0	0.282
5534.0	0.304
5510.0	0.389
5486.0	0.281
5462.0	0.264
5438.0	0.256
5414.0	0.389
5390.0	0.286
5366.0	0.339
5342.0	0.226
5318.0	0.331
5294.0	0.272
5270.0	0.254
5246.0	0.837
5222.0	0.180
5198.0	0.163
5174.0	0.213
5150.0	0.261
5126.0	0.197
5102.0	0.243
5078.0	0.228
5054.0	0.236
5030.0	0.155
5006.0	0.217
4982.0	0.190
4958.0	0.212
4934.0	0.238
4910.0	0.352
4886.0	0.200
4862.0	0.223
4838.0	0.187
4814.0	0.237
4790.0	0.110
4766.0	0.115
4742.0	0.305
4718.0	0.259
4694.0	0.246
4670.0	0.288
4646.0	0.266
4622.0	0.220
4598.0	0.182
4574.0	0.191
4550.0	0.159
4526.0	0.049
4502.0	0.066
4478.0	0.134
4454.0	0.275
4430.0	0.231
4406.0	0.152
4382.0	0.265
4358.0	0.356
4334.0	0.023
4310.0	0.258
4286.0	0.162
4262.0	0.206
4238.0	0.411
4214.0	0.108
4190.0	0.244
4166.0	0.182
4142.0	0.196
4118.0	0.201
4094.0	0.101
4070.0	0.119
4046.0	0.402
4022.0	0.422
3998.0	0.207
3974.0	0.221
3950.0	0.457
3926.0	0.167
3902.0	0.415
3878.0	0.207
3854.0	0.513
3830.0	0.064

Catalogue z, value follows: 0.406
